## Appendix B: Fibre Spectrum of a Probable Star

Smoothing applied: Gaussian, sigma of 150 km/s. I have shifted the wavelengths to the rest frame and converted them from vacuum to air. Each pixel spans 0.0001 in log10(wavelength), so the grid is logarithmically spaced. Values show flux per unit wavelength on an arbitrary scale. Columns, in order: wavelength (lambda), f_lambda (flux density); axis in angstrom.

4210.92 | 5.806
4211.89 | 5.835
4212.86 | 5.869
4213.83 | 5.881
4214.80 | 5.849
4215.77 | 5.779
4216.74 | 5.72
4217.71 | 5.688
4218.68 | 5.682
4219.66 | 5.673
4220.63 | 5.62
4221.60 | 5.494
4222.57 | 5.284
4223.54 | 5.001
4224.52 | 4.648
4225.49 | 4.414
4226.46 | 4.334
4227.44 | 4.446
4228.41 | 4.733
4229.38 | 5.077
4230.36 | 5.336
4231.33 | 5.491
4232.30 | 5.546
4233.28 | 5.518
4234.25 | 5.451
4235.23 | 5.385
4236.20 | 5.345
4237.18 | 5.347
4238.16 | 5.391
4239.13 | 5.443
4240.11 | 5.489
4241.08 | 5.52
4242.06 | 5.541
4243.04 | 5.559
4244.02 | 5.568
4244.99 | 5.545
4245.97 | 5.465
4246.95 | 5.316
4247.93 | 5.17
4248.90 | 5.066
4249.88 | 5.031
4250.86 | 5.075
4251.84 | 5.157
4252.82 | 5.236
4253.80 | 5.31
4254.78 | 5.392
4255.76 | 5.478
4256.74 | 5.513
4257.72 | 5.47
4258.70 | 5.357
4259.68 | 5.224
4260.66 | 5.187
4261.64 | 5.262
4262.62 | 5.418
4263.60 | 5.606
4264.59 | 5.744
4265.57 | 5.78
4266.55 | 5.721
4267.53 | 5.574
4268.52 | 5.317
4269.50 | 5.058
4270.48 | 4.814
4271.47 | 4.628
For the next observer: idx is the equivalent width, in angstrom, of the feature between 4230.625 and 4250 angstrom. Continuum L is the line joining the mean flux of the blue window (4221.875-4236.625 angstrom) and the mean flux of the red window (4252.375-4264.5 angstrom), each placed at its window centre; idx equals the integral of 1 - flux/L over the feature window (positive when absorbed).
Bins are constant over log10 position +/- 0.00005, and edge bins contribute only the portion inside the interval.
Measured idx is -0.8 angstrom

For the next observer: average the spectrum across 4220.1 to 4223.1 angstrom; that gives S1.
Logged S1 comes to 5.48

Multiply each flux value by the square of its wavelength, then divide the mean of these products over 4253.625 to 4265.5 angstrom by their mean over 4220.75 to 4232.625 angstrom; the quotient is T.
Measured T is 1.1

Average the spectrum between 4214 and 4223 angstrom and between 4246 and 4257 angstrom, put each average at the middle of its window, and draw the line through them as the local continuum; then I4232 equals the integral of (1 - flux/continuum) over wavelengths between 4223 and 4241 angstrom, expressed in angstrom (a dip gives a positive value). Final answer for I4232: 1.1 angstrom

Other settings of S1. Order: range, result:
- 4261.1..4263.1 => 5.34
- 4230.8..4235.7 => 5.48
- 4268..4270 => 5.19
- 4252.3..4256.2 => 5.35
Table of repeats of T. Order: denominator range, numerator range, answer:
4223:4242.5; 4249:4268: 1.05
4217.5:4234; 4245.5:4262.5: 1.03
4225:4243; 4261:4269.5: 1.07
